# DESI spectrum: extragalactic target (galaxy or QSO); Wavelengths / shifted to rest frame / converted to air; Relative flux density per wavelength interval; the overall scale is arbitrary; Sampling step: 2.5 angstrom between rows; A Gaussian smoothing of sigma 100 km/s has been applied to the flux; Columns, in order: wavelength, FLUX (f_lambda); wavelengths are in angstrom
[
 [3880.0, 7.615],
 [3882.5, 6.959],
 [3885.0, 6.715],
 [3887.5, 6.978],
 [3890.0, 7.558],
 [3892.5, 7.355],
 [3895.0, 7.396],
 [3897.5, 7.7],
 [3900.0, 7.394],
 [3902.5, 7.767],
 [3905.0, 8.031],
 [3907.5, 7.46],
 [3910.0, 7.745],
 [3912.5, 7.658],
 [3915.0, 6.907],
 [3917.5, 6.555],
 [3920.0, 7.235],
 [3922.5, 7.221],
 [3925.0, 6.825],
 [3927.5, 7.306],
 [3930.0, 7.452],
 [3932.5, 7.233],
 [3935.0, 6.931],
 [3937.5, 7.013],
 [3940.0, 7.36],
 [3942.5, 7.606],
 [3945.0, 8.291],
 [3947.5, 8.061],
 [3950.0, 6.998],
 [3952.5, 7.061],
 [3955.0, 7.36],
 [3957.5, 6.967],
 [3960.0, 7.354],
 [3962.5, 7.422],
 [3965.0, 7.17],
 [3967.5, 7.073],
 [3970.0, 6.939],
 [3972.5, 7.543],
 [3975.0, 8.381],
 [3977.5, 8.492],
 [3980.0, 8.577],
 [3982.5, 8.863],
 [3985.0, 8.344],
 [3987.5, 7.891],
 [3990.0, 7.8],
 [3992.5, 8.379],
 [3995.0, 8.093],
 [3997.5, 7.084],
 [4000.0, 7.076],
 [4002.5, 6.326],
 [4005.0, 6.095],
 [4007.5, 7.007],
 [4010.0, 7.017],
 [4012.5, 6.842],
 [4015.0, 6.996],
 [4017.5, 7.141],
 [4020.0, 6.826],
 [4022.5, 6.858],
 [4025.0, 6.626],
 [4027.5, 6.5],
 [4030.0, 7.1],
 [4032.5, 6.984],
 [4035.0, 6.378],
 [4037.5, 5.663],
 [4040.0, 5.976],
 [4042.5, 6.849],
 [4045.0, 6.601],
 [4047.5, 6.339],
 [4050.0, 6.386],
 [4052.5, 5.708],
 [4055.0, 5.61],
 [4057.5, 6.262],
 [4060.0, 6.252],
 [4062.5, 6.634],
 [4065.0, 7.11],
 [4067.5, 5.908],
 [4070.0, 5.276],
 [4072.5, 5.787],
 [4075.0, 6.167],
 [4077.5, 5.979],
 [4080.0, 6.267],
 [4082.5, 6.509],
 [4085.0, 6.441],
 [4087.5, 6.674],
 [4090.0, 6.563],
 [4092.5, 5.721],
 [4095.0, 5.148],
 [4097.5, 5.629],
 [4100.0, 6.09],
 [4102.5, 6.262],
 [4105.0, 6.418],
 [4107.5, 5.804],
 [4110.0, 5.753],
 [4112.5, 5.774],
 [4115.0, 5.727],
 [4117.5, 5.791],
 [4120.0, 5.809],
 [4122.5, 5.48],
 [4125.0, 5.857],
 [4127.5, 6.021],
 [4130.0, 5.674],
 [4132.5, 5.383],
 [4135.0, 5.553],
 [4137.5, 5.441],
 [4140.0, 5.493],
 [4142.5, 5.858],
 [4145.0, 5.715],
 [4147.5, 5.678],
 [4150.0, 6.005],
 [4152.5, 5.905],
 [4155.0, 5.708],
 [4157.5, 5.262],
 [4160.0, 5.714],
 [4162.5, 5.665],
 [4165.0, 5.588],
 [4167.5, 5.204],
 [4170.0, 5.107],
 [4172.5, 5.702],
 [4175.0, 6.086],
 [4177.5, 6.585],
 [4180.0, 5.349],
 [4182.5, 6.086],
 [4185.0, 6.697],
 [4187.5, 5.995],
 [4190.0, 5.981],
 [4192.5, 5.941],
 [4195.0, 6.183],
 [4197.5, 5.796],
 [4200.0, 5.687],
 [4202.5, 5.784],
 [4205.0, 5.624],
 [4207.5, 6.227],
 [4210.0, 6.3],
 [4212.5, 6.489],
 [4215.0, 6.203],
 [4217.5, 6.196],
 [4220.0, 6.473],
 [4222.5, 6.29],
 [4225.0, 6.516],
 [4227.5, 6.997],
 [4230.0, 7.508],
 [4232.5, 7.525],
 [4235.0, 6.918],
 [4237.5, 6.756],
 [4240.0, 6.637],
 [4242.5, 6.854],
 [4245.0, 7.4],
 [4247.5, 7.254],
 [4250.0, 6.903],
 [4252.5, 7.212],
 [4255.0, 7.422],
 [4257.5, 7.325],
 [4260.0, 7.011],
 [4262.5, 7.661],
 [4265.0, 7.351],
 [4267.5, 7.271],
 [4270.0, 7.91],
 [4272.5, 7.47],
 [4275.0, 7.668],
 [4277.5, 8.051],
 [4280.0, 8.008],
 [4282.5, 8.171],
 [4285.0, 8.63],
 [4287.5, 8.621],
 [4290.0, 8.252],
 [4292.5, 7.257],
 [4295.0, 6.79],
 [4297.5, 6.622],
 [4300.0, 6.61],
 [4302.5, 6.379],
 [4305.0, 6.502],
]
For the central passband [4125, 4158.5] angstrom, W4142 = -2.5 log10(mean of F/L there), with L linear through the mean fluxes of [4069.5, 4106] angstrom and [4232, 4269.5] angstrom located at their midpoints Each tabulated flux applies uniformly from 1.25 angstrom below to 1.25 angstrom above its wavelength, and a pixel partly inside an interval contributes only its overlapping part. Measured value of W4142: 0.14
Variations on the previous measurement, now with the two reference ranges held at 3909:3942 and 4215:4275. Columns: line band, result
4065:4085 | 0.17 mag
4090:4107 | 0.20 mag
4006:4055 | 0.09 mag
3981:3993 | -0.15 mag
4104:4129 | 0.22 mag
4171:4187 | 0.17 mag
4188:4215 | 0.18 mag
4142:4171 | 0.26 mag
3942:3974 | -0.03 mag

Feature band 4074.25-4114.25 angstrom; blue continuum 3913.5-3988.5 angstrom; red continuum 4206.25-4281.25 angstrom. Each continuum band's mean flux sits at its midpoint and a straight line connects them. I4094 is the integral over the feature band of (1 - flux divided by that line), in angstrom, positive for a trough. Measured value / 6.6 angstrom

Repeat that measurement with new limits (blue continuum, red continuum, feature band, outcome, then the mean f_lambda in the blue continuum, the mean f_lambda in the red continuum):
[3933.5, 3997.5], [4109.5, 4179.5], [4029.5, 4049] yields 1.1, 7.67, 5.69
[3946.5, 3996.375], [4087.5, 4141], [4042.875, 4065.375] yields 1.0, 7.74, 5.8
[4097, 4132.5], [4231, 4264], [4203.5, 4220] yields 1.5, 5.85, 7.15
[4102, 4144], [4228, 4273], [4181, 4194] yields 0.8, 5.76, 7.24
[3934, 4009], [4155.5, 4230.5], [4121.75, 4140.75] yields 2.4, 7.52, 6.02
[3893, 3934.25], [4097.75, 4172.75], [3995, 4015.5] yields -0.6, 7.36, 5.71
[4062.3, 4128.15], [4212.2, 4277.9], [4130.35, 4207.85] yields 9.1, 6.01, 7.08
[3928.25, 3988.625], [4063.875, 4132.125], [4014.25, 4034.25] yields -0.1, 7.6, 5.98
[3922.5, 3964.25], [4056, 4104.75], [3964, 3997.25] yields -4.5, 7.32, 6.14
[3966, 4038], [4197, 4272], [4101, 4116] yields 2.3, 7.29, 6.8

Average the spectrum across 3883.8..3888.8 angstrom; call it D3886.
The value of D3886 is 6.85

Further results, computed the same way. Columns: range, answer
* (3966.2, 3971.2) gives 7.01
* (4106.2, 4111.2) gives 5.79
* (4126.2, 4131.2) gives 5.85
